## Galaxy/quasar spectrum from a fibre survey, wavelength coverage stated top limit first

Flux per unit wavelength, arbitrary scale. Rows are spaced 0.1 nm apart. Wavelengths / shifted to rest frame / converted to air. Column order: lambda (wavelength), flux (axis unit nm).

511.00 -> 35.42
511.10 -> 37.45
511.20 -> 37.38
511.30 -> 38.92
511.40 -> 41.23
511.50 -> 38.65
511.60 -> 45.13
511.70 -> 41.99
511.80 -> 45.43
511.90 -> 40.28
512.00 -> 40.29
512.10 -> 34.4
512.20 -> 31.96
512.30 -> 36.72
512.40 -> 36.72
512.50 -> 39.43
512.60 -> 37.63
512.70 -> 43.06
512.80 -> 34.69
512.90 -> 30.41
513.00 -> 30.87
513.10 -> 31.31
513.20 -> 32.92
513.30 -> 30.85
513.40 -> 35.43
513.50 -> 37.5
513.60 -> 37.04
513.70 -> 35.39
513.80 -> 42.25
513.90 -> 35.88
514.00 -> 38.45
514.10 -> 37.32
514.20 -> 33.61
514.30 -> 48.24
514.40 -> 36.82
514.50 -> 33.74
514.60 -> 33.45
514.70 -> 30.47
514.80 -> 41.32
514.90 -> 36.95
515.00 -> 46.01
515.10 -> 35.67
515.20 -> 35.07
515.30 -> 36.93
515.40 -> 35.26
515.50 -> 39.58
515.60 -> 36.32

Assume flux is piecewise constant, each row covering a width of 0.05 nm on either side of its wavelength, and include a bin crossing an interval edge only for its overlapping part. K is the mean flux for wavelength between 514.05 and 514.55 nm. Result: 37.9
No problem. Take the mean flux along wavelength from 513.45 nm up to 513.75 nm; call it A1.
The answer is 36.6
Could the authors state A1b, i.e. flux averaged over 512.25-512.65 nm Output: 37.6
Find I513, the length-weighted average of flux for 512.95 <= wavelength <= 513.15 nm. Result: 31.1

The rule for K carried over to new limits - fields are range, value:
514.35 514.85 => 35.2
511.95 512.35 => 35.8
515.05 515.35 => 35.9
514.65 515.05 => 38.7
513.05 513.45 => 32.6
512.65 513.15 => 34.1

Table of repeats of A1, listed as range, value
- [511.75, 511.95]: 42.9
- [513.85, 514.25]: 36.3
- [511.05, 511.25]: 37.4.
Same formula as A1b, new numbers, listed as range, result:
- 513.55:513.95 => 37.6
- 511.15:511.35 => 38.2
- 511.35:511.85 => 42.5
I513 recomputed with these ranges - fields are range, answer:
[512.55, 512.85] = 38.5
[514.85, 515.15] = 39.5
